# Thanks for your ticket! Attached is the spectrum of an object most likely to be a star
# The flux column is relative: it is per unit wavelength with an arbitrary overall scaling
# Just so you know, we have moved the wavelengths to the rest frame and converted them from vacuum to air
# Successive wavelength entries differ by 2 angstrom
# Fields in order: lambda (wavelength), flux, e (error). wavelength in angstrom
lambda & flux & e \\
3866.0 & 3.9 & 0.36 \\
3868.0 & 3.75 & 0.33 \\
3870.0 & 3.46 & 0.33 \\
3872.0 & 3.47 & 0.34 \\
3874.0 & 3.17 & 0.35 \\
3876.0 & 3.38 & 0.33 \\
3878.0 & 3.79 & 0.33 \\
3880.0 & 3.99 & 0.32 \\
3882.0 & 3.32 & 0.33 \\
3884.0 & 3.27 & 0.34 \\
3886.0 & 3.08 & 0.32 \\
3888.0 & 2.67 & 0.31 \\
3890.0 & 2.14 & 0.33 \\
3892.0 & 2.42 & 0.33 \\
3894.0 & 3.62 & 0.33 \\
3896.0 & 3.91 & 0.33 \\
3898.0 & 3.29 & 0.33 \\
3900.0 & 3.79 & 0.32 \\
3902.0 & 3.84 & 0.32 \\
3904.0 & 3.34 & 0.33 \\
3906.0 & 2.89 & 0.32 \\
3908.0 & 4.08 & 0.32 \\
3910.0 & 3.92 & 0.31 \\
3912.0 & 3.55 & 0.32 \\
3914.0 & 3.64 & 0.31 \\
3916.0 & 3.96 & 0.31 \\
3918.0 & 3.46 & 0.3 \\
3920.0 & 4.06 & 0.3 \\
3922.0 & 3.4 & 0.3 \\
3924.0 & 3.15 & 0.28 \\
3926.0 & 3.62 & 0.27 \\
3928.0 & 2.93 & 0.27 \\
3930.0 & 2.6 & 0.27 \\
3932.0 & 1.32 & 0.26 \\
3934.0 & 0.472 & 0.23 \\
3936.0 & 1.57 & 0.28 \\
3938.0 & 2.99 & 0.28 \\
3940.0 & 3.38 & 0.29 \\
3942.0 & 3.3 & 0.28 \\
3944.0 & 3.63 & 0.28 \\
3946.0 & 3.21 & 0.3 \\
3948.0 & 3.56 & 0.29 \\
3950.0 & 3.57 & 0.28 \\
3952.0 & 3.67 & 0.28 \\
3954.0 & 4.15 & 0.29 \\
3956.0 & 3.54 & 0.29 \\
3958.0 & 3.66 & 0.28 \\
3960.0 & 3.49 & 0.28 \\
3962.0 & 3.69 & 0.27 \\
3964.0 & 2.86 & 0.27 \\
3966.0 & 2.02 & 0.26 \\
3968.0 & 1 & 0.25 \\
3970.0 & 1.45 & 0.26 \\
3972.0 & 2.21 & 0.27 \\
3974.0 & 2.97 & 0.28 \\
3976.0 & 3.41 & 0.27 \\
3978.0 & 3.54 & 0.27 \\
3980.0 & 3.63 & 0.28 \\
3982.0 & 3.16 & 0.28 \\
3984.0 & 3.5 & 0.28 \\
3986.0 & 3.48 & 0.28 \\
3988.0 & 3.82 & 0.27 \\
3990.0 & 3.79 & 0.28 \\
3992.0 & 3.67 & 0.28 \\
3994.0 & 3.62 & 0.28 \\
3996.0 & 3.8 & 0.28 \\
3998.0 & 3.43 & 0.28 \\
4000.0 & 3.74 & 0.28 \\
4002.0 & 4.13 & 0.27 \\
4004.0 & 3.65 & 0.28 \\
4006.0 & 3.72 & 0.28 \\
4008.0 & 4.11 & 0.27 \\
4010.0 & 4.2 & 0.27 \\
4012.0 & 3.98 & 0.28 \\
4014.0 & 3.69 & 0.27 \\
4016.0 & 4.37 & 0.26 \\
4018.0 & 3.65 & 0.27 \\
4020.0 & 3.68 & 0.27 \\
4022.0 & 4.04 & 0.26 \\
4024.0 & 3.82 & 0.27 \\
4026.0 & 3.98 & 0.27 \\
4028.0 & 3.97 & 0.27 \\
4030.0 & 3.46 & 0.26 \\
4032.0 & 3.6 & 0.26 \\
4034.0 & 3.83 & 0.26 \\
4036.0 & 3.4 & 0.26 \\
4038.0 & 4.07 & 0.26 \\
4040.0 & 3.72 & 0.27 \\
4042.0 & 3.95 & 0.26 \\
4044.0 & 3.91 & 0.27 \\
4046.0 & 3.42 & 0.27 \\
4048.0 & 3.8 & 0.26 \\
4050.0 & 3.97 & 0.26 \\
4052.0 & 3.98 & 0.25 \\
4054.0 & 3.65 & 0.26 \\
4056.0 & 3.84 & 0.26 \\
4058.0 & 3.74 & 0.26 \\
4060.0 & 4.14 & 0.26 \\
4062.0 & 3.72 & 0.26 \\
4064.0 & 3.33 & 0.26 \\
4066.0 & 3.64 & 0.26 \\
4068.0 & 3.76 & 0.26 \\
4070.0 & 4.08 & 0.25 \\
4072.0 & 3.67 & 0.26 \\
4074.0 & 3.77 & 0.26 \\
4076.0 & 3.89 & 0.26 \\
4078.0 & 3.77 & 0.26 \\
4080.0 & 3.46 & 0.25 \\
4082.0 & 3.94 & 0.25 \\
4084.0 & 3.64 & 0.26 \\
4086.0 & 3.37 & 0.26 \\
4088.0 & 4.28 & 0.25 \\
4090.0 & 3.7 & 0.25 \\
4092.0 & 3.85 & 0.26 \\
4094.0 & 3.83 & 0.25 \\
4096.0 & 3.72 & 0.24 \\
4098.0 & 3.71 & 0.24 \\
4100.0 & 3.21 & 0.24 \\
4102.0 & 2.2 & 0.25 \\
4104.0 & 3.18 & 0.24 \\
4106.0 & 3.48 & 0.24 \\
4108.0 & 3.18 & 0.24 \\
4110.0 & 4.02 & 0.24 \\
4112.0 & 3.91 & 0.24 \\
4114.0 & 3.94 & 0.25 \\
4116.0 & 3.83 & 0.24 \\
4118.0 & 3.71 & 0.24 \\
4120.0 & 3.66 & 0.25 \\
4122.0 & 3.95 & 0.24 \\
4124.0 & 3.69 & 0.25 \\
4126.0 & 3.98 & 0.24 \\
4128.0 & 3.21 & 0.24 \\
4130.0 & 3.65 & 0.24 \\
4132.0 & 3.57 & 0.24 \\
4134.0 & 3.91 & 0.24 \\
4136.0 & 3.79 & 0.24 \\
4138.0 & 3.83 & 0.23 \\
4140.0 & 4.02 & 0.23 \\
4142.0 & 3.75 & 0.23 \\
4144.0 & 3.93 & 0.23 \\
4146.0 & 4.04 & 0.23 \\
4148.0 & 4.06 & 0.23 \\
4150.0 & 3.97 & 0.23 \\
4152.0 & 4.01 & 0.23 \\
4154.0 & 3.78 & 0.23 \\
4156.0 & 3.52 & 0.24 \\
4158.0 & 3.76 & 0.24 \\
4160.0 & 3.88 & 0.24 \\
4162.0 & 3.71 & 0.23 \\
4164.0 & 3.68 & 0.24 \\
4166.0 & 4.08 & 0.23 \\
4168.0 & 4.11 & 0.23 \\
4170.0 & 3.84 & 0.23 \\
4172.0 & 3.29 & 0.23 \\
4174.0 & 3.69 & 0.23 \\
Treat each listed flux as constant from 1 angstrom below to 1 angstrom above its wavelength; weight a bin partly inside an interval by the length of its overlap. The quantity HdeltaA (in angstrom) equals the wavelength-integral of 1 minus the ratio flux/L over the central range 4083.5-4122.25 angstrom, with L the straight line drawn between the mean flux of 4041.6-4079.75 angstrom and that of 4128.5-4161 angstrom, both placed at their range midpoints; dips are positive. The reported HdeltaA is 1.99 angstrom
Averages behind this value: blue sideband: 3.78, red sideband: 3.83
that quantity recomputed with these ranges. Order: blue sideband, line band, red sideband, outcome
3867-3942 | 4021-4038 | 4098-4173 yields -1.5 angstrom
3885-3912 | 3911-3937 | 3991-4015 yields 4.0 angstrom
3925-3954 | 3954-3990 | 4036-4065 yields 0.9 angstrom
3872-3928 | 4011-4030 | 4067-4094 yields -1.1 angstrom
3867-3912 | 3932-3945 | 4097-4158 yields 3.7 angstrom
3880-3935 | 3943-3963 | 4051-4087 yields -1.6 angstrom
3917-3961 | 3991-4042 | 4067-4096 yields -4.9 angstrom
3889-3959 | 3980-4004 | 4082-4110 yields -2.1 angstrom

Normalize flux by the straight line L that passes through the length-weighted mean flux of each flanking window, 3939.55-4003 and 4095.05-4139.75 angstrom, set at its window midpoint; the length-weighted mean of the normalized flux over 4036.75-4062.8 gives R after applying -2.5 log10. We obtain -0.107 mag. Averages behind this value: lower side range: 3.31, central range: 3.84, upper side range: 3.61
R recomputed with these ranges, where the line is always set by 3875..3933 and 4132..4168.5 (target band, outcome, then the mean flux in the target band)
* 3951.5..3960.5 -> -0.084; 3.72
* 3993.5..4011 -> -0.084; 3.83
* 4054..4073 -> -0.025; 3.76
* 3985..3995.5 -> -0.050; 3.68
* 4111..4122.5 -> -0.010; 3.83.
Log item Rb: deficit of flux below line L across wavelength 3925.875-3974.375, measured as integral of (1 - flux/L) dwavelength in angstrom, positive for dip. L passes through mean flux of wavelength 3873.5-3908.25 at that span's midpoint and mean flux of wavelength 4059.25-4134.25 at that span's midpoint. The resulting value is 8.5 angstrom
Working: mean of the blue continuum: 3.32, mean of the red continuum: 3.67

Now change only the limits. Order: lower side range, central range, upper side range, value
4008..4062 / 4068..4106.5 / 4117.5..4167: 2.0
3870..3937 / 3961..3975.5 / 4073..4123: 4.3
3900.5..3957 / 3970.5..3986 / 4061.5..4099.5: 1.1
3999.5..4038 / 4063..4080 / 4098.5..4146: 0.1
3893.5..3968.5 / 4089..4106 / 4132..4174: 1.2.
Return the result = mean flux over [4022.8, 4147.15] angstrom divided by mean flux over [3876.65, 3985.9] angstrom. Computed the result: 1.18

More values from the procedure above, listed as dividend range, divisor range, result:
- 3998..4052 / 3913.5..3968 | 1.24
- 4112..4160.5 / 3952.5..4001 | 1.18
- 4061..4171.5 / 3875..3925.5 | 1.08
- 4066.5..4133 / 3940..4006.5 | 1.10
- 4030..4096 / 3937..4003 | 1.14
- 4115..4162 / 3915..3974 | 1.28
